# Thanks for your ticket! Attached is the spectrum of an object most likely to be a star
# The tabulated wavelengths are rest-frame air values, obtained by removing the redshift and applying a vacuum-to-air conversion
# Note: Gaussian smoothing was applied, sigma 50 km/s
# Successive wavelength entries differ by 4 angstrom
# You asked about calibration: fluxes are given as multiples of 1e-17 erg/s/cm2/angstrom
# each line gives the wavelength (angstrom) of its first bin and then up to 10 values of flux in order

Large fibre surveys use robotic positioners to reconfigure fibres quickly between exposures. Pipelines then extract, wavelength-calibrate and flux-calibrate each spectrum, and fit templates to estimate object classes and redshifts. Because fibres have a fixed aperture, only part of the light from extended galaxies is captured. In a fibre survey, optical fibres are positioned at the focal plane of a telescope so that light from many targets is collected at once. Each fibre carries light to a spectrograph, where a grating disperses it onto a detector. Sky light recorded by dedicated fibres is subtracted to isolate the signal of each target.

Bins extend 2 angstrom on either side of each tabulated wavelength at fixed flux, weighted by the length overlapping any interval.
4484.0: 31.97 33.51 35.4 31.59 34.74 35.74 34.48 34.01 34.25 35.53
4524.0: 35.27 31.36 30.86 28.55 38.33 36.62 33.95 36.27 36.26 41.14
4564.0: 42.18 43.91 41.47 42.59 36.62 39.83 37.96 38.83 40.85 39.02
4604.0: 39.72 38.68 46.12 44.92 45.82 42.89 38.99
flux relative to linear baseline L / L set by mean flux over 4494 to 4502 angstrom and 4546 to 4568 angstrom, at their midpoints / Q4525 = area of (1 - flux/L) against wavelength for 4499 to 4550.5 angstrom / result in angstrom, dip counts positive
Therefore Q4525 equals 2.0 angstrom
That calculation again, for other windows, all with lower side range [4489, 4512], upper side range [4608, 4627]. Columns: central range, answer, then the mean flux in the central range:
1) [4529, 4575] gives 1.7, 37.2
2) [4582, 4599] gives 1.0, 39.3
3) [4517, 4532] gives 1.1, 33.6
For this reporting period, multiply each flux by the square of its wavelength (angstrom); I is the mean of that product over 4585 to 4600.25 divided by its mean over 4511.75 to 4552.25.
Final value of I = 1.18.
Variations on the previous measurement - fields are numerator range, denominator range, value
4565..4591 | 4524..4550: 1.23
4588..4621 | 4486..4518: 1.27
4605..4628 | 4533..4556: 1.28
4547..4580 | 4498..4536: 1.20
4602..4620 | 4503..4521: 1.29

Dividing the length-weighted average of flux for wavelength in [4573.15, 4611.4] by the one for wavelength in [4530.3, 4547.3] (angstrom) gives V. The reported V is 1.18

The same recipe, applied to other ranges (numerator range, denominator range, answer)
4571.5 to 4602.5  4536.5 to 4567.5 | 1.05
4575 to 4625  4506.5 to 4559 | 1.19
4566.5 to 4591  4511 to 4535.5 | 1.21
